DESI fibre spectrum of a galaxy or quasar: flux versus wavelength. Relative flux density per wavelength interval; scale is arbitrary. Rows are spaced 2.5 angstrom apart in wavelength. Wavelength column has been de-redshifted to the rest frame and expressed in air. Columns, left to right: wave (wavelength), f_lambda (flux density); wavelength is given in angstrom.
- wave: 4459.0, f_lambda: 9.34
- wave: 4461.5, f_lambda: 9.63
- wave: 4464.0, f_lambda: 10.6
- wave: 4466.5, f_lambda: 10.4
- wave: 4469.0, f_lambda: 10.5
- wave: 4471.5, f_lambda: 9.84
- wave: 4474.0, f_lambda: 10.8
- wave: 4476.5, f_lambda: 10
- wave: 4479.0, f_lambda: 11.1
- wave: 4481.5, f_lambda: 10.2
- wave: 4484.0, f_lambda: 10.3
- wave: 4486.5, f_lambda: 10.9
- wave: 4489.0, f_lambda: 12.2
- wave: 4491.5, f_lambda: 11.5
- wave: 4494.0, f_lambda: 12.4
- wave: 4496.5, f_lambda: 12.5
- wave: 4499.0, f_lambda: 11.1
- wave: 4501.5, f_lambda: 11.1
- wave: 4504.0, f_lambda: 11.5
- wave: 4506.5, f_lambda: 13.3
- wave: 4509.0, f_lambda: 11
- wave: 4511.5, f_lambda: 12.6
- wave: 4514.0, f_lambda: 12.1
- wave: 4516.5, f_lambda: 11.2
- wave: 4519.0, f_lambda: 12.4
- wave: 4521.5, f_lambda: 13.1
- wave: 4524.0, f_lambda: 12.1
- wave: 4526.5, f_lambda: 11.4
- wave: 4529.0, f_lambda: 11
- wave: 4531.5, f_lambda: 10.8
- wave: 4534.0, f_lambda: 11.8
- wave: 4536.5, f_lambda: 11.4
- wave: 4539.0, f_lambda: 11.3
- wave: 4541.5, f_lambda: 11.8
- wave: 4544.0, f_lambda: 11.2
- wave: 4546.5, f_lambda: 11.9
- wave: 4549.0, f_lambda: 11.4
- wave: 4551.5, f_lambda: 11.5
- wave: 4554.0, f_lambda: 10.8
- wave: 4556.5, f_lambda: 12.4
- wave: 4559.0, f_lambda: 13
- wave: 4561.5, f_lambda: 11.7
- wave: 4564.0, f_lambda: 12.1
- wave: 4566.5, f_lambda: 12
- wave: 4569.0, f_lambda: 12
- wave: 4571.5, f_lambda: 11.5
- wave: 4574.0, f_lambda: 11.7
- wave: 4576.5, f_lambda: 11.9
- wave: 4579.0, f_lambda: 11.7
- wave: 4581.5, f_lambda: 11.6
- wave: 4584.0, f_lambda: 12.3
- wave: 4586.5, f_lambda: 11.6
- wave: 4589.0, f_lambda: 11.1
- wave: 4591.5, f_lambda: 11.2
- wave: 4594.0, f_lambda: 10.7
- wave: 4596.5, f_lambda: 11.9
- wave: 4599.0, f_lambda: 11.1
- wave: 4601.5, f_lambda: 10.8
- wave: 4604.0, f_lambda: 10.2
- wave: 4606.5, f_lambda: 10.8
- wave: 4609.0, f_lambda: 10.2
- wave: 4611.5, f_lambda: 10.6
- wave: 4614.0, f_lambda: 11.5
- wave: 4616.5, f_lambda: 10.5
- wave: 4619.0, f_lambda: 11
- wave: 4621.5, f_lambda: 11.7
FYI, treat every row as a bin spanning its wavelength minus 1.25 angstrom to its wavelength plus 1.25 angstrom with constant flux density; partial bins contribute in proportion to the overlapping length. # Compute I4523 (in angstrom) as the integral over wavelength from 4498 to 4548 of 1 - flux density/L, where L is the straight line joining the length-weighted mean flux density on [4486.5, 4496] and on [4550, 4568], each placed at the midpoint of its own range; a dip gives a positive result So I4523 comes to 0.9 angstrom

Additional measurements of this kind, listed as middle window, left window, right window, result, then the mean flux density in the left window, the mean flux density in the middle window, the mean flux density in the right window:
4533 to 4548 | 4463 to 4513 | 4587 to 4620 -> -0.7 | 11.2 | 11.6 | 10.9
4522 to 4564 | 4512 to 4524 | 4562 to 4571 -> 1.6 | 12.2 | 11.6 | 12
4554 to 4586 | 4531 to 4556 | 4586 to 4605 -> -2.0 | 11.4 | 11.9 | 11.1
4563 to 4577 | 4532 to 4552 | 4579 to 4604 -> -0.6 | 11.5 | 11.9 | 11.3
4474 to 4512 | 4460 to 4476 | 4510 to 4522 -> -0.4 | 10.3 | 11.4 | 12.2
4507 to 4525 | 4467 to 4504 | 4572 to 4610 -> -1.7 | 11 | 12.1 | 11.3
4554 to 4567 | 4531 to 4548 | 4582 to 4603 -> -0.8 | 11.5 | 12.1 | 11.3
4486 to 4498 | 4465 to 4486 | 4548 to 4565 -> -1.4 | 10.4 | 11.9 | 11.8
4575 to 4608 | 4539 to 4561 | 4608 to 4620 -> -0.6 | 11.7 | 11.3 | 10.8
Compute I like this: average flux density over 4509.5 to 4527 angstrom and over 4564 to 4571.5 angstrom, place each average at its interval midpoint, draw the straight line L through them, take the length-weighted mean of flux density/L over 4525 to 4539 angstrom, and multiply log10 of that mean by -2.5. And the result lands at 0.071 mag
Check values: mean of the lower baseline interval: 12.1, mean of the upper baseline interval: 11.9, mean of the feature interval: 11.3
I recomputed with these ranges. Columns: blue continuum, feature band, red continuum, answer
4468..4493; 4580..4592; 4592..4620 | -0.072 mag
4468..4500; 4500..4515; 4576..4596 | -0.073 mag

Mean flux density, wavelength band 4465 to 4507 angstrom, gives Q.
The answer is 11.1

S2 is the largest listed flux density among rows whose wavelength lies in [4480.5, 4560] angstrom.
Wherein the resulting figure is 13.3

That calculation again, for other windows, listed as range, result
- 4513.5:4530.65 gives 13.1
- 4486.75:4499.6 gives 12.5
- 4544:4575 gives 13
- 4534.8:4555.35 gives 11.9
